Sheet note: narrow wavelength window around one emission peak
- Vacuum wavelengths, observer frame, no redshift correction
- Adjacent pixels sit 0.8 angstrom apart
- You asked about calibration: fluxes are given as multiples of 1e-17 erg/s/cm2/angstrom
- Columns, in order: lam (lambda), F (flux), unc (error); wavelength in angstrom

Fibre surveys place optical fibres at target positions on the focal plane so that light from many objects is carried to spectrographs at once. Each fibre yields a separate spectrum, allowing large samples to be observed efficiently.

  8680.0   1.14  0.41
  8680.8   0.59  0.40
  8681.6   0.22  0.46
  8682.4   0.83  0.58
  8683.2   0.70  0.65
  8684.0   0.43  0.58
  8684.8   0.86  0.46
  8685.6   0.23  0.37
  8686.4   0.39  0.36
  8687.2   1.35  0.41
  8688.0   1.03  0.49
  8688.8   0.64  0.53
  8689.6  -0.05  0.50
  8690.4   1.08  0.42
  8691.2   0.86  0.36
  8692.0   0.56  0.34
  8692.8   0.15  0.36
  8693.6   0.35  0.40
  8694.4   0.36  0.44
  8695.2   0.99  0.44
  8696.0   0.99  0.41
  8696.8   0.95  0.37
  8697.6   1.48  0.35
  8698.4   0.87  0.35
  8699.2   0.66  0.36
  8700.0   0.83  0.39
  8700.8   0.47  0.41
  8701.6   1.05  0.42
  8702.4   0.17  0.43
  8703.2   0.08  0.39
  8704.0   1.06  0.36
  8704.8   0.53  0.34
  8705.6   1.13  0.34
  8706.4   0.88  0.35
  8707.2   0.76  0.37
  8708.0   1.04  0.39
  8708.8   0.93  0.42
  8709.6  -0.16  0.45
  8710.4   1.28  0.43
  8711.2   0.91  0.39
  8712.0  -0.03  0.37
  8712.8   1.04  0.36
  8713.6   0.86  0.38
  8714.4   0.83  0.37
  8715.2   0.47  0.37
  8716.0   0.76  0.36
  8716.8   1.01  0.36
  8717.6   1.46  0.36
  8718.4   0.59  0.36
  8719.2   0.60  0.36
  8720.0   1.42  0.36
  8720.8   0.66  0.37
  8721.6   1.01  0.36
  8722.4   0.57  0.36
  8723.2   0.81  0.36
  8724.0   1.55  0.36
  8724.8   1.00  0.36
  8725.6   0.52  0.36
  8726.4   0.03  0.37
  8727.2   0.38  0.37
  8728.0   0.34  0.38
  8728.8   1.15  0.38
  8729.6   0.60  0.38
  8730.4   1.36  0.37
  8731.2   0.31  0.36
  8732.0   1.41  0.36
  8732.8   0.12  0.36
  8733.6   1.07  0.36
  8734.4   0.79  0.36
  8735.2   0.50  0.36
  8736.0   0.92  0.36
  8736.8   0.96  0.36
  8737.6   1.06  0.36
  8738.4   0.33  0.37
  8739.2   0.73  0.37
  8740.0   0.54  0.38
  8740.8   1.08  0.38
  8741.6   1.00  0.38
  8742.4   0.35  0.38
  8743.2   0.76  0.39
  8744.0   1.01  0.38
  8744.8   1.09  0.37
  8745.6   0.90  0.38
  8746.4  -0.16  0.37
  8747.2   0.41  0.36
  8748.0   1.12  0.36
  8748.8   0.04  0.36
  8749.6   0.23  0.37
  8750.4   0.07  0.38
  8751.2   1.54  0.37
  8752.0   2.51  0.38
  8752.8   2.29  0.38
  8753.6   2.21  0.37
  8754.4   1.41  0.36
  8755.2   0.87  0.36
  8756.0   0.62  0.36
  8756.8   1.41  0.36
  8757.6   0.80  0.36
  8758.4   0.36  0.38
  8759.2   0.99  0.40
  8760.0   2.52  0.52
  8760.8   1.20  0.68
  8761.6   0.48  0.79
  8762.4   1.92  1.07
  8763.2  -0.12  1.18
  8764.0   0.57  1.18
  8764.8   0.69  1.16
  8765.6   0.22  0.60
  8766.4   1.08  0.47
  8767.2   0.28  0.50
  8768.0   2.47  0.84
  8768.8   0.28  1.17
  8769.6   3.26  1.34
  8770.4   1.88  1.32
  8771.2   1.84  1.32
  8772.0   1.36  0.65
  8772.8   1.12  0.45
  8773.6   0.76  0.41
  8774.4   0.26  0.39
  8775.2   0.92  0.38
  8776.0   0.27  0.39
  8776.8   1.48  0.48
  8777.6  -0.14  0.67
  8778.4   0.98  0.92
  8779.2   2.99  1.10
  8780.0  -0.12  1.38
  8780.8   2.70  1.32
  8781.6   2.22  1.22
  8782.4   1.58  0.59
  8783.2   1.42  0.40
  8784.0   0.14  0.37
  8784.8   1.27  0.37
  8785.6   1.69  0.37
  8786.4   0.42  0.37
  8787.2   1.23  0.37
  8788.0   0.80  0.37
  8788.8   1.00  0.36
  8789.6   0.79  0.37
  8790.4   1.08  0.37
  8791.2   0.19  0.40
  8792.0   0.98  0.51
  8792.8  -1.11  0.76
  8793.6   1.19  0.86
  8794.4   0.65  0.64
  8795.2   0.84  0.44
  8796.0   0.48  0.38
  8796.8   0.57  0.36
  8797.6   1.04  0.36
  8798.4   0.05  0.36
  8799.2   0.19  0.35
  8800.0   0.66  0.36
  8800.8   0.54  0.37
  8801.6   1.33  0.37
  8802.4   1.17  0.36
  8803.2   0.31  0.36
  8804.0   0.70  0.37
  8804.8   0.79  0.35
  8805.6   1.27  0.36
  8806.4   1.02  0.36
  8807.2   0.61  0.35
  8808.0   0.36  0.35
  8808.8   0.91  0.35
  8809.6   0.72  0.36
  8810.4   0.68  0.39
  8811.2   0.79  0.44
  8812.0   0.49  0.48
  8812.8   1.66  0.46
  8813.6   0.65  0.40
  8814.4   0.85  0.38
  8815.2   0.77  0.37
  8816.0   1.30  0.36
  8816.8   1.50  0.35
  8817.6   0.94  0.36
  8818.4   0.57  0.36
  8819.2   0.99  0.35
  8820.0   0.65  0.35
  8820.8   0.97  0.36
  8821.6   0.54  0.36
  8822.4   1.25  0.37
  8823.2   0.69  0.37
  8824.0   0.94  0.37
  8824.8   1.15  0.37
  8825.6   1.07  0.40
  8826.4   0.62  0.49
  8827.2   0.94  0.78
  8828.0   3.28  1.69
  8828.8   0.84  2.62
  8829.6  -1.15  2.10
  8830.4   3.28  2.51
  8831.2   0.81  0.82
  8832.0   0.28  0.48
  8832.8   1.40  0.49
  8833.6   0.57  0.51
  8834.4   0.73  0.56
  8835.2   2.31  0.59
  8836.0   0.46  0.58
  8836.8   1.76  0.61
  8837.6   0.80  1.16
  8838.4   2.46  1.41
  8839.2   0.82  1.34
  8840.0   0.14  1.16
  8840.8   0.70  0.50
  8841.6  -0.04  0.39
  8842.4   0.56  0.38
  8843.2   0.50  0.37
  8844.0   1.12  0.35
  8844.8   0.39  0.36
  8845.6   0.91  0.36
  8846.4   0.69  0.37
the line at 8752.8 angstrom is [S II] 6716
